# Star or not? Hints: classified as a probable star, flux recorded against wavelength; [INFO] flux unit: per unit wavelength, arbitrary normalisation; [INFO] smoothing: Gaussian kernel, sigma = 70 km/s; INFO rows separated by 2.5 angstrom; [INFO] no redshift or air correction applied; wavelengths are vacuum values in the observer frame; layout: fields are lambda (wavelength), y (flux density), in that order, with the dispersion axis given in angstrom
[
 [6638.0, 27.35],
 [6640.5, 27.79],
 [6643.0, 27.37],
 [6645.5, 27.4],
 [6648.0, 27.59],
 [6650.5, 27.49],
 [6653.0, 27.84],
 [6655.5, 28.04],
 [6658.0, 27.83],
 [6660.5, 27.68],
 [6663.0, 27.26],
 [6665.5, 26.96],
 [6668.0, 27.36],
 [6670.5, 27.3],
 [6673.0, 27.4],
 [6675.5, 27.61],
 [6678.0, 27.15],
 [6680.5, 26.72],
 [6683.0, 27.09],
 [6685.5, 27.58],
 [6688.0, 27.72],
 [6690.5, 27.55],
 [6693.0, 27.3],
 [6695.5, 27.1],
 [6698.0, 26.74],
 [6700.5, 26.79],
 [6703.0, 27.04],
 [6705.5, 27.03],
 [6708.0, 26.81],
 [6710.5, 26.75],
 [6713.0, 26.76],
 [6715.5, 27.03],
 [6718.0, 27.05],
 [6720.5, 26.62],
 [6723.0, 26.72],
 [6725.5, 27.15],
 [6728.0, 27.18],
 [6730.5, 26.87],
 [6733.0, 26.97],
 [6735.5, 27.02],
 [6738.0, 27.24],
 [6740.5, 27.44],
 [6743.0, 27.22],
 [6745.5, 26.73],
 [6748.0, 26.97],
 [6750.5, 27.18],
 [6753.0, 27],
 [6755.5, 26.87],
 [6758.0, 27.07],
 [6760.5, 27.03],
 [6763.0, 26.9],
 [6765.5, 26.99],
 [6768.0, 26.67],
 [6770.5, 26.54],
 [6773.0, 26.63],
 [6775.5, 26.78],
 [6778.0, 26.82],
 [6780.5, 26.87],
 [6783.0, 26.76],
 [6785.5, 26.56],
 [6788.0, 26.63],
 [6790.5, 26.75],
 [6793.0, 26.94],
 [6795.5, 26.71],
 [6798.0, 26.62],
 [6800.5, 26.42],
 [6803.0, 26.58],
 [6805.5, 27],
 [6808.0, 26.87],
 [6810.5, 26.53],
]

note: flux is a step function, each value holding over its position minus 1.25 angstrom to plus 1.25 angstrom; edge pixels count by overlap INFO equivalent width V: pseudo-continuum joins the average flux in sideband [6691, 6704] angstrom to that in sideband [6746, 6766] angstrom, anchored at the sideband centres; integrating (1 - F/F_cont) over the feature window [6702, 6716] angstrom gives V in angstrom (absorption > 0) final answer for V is 0.06 angstrom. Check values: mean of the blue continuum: 27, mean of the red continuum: 27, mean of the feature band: 26.9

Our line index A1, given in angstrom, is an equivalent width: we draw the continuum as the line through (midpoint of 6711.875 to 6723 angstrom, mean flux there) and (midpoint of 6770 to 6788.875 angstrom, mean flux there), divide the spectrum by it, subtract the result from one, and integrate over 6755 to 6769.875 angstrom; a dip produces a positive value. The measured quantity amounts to -0.1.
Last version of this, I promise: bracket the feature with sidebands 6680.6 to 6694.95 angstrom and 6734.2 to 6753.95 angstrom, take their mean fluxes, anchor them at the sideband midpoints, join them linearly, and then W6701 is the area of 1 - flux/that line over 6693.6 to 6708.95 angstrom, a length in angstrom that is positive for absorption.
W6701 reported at 0.2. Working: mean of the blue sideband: 27.4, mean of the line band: 26.9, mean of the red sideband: 27.1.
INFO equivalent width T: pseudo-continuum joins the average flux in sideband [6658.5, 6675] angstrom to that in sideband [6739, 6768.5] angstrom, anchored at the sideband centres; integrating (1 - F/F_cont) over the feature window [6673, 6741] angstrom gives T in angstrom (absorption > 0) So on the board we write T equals 0.31 angstrom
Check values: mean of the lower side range 27.4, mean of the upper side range 27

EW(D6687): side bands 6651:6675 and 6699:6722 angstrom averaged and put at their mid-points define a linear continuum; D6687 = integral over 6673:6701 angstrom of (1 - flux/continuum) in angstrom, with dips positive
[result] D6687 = 0.0 angstrom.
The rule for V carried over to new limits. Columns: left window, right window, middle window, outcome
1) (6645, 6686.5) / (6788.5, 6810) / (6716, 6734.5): 0.12 angstrom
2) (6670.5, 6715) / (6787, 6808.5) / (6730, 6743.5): -0.09 angstrom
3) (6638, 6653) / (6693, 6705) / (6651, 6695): -0.30 angstrom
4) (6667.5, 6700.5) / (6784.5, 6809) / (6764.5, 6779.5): 0.05 angstrom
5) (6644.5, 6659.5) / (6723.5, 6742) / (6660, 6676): 0.14 angstrom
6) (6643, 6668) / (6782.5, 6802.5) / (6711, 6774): 0.08 angstrom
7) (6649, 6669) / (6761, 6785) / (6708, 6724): 0.20 angstrom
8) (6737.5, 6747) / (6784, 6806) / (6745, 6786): 0.13 angstrom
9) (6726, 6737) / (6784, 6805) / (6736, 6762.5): -0.14 angstrom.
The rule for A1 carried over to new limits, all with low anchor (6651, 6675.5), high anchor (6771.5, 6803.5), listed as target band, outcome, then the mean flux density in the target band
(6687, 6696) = -0.03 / 27.4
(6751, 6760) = -0.03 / 27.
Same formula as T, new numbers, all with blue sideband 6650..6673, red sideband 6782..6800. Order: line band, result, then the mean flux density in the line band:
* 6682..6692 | -0.05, 27.5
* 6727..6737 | 0.02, 27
